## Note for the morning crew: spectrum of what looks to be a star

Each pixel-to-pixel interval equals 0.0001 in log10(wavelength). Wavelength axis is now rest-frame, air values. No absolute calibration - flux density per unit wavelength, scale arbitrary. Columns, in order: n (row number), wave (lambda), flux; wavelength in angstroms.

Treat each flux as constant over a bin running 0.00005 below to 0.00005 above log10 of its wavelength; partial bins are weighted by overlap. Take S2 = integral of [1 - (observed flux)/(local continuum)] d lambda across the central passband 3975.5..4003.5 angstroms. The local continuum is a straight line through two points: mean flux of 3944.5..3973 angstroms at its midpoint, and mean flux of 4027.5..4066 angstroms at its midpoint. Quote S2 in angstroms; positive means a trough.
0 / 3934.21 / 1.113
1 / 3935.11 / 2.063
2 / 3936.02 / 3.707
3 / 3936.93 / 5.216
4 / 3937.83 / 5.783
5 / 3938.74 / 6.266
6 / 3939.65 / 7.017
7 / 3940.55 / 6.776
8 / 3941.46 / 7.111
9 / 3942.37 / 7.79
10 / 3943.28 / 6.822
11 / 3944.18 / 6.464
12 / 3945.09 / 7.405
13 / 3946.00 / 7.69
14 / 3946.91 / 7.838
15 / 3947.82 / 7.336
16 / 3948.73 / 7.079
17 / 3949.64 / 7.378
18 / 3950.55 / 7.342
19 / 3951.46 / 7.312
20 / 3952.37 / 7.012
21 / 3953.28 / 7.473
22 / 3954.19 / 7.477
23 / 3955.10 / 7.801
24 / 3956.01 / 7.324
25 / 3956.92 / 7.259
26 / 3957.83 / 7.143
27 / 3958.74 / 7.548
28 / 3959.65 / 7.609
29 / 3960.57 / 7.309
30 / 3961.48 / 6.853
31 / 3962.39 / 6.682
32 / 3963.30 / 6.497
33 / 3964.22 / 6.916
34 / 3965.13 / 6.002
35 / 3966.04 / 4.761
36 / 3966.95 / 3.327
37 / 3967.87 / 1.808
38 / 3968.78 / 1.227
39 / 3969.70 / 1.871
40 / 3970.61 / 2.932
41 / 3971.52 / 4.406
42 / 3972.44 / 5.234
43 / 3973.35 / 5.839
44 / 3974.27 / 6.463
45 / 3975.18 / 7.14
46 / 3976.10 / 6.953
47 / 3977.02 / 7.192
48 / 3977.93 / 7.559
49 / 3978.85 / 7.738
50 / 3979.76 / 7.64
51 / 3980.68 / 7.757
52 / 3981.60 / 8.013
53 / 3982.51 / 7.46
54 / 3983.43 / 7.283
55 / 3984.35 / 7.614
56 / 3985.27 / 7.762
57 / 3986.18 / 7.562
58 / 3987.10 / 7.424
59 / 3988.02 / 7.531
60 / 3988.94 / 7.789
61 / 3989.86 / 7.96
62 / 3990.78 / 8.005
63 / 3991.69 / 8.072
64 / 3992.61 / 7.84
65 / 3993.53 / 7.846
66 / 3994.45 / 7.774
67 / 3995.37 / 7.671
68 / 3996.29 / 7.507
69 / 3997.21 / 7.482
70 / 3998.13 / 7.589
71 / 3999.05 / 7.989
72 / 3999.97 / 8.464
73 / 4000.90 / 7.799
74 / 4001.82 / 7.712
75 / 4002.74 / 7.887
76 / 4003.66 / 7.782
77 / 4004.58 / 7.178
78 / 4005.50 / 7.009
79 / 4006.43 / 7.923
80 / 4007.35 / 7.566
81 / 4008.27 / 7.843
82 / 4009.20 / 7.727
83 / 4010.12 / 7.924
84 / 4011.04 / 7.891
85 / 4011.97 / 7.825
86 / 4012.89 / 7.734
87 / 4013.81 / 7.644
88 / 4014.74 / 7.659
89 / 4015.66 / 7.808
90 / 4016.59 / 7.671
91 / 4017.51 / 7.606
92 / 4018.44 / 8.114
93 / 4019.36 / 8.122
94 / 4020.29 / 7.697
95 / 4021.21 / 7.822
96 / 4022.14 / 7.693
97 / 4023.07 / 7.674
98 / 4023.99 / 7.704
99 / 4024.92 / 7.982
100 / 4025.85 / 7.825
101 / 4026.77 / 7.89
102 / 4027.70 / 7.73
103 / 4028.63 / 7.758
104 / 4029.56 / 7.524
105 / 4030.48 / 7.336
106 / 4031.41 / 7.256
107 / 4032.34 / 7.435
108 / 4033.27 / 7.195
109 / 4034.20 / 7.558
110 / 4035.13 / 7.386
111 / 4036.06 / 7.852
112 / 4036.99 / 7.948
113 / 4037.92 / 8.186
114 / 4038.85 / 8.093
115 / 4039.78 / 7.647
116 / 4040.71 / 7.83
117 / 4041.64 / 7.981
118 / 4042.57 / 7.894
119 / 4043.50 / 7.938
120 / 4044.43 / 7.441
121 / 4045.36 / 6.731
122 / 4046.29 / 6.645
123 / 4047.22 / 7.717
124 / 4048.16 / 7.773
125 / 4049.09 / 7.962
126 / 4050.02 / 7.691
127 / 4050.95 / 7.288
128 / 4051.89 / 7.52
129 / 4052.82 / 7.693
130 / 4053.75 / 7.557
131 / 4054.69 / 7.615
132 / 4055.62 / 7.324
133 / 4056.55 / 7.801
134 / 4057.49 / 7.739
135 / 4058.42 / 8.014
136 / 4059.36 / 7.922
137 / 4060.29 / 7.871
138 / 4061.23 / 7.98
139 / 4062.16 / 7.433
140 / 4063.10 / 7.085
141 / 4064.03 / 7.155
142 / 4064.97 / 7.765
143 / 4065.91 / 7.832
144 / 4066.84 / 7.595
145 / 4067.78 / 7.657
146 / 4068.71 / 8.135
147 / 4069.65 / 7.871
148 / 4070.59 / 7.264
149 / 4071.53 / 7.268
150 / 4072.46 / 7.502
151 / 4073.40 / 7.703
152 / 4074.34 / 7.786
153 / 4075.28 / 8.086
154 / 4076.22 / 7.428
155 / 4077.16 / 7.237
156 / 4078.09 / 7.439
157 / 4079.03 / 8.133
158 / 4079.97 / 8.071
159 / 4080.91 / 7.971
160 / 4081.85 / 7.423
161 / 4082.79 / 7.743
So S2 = -4.2 angstroms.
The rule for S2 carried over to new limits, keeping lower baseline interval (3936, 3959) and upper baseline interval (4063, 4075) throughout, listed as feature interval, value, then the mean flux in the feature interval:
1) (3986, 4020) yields -2.14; 7.76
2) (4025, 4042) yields -0.58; 7.69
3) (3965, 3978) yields 4.39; 4.74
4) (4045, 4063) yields -0.12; 7.59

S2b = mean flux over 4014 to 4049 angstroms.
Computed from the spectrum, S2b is 7.68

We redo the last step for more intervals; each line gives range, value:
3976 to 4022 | 7.71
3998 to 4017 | 7.74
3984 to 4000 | 7.76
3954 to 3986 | 6.3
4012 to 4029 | 7.79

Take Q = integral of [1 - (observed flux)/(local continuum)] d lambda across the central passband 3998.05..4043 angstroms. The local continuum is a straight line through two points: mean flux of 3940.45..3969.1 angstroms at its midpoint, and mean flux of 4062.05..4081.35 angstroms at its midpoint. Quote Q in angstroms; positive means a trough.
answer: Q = -3.3 angstroms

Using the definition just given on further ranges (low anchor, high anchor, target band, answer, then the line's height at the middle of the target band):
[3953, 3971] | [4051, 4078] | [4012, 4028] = -2.3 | 6.83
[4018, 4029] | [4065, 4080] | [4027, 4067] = 0.7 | 7.76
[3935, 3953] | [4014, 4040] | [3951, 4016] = 1.5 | 7.17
